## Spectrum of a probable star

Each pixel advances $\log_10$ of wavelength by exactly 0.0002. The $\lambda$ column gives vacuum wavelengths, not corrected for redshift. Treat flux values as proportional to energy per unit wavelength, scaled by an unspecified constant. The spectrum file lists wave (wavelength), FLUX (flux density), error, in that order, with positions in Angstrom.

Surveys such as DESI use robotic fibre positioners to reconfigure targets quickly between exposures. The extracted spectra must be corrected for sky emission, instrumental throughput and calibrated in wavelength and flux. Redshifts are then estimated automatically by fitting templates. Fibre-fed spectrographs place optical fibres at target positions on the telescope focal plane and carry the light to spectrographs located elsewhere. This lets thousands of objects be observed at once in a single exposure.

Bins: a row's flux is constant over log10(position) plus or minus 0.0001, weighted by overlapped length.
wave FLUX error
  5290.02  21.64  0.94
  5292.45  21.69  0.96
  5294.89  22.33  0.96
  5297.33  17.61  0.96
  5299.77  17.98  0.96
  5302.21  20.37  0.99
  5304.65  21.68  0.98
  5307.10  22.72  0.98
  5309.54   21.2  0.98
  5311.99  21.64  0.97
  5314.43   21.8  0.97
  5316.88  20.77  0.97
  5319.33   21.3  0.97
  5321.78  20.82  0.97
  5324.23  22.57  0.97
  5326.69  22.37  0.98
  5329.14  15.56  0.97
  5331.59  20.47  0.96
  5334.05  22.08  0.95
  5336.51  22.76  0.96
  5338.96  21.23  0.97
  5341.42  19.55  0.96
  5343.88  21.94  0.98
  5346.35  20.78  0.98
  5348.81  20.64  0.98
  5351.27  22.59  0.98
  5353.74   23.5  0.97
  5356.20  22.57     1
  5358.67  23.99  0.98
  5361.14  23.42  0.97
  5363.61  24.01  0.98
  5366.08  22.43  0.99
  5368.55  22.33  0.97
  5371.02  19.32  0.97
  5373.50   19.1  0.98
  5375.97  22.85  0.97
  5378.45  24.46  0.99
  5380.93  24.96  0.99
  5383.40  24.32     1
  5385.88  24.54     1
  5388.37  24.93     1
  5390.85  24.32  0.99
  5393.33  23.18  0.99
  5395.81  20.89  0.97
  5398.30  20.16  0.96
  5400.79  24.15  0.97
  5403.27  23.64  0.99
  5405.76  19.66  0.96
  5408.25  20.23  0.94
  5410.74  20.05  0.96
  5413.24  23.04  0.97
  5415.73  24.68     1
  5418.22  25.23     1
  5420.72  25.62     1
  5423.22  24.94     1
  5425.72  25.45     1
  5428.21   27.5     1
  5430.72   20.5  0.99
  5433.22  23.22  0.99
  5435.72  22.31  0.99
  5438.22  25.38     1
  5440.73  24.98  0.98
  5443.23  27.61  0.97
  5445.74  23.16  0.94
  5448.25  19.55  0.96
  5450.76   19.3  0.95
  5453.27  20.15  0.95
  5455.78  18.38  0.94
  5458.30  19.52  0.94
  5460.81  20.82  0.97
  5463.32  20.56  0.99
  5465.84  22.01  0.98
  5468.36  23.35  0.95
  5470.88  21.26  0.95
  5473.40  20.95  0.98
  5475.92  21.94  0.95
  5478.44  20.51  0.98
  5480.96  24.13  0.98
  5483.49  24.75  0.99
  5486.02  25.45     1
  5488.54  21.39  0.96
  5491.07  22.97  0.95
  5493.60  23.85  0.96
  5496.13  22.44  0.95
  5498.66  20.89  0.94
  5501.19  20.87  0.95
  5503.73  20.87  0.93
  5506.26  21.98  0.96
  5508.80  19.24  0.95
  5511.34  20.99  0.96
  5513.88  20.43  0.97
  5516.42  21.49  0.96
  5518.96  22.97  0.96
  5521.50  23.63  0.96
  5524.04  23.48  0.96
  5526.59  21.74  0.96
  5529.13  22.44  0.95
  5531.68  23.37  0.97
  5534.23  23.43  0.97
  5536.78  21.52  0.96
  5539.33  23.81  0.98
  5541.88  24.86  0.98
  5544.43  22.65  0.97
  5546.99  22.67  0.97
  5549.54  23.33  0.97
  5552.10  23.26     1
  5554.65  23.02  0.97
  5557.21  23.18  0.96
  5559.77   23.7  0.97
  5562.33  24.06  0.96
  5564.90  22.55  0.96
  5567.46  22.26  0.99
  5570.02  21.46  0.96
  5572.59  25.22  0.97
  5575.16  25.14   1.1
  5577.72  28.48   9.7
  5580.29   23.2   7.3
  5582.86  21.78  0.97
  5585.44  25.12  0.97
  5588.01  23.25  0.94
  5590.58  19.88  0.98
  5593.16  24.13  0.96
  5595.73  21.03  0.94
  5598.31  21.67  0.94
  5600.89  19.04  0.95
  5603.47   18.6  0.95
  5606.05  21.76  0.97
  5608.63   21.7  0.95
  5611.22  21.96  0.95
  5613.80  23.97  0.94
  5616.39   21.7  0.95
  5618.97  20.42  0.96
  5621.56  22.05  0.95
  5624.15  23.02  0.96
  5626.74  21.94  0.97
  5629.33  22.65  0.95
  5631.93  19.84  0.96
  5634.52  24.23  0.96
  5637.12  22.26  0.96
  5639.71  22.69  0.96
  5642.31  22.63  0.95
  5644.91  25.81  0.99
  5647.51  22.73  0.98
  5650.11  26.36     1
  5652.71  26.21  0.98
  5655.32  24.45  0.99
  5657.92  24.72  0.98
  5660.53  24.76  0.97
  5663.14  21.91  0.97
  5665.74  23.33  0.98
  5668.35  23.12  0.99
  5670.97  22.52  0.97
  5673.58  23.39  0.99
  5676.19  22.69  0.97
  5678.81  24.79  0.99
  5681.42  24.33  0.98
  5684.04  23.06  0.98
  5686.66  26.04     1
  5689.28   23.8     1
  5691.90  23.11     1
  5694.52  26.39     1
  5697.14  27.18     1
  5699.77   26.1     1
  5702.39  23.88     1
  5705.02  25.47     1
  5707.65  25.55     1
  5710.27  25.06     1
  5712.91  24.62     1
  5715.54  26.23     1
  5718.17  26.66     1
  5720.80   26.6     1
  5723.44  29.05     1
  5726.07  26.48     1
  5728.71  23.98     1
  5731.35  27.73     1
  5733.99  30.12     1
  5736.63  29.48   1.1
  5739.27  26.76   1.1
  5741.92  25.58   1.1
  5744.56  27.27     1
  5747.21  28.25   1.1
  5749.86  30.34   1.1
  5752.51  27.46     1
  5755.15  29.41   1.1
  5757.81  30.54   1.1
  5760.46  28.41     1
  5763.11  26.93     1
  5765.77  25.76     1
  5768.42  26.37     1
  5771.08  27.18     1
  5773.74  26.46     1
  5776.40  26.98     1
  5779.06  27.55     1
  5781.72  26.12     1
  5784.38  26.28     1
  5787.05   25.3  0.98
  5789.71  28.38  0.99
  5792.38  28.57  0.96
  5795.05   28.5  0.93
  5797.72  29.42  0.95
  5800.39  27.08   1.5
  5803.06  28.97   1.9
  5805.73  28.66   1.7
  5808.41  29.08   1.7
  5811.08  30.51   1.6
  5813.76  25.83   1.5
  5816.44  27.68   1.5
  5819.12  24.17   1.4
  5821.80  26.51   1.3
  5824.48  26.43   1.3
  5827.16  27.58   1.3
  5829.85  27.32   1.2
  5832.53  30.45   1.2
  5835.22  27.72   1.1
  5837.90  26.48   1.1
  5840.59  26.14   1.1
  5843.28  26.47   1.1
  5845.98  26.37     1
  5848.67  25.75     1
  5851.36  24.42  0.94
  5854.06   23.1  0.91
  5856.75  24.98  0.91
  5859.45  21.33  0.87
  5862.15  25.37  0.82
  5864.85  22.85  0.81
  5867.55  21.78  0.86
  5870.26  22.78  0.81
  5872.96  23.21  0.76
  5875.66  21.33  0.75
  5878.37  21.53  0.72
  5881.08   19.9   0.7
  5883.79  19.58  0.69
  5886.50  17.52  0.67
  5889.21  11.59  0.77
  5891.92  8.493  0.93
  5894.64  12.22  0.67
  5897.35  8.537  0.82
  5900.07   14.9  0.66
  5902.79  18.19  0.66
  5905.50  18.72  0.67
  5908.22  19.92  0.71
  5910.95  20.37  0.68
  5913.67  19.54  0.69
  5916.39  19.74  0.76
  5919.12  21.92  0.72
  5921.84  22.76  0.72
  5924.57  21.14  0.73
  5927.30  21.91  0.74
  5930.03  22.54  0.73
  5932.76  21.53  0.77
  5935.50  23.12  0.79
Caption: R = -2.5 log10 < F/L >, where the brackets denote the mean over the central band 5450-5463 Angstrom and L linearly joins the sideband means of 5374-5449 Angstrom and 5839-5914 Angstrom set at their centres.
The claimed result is 0.18 mag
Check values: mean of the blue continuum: 23.5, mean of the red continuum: 20.3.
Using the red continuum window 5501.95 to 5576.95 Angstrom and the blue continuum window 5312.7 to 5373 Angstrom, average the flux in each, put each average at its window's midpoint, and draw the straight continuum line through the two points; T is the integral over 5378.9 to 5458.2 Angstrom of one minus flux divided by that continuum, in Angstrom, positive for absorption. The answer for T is -3.70 Angstrom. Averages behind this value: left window 21.6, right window 22.7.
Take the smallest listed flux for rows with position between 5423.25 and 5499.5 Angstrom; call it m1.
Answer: 18.38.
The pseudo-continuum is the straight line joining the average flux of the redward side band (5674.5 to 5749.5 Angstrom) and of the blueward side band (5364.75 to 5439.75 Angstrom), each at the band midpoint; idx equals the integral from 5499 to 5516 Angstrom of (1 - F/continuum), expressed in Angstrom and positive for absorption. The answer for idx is 2.34 Angstrom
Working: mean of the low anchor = 23.1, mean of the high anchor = 26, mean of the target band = 20.8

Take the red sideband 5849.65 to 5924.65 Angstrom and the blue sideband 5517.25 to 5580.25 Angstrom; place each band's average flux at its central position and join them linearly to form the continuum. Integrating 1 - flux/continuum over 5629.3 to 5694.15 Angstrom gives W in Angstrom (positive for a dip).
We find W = -4.7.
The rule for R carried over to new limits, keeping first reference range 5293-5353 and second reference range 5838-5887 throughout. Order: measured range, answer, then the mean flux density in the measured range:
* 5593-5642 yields 0.02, 21.8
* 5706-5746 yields -0.18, 26.7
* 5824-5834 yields -0.21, 28.1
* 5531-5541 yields -0.06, 23.1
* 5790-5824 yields -0.21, 27.9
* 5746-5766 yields -0.25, 28.5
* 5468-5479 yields 0.00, 21.5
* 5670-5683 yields -0.05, 23.6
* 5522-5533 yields -0.05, 22.8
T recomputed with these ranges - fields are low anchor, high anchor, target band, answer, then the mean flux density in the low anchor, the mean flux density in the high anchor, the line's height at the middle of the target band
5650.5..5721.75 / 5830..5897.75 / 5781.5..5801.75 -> -3.98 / 24.7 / 21.9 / 23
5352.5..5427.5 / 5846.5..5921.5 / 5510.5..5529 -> 0.05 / 23.1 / 19.7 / 22.2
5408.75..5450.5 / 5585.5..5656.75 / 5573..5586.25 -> -1.15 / 23.8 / 22.5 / 22.8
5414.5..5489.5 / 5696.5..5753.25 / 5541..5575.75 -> 1.48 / 22.8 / 26.8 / 24.4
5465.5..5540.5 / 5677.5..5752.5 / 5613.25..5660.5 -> 2.95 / 22.3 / 26.2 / 24.8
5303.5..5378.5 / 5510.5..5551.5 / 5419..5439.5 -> -2.08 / 21.6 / 22.7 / 22.1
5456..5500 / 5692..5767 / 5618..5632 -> 1.74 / 22.1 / 27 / 24.9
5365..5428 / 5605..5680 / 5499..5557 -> 1.80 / 23.1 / 23.1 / 23.1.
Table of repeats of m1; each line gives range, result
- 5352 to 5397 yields 19.1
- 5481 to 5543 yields 19.24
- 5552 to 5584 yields 21.46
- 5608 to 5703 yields 19.84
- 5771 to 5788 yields 25.3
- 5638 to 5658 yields 22.63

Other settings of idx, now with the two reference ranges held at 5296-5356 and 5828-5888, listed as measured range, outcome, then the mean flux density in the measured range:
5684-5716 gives -2.9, 25.2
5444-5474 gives 1.2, 20.9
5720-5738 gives -3.4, 27.7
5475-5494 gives -1.1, 23.1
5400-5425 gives -1.9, 23.2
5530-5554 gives -1.1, 23.2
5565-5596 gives -1.4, 23.5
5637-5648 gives -0.3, 23.4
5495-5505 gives 0.3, 21.3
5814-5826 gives -1.3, 26.2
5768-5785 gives -2.4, 26.7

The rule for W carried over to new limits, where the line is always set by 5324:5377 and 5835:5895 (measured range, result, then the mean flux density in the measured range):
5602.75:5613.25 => 0.18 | 21.3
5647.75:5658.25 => -1.69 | 25.2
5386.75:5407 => -0.95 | 22.6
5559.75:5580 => -2.23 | 24.1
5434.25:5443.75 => -1.40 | 24.9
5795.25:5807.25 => -3.72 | 28.5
